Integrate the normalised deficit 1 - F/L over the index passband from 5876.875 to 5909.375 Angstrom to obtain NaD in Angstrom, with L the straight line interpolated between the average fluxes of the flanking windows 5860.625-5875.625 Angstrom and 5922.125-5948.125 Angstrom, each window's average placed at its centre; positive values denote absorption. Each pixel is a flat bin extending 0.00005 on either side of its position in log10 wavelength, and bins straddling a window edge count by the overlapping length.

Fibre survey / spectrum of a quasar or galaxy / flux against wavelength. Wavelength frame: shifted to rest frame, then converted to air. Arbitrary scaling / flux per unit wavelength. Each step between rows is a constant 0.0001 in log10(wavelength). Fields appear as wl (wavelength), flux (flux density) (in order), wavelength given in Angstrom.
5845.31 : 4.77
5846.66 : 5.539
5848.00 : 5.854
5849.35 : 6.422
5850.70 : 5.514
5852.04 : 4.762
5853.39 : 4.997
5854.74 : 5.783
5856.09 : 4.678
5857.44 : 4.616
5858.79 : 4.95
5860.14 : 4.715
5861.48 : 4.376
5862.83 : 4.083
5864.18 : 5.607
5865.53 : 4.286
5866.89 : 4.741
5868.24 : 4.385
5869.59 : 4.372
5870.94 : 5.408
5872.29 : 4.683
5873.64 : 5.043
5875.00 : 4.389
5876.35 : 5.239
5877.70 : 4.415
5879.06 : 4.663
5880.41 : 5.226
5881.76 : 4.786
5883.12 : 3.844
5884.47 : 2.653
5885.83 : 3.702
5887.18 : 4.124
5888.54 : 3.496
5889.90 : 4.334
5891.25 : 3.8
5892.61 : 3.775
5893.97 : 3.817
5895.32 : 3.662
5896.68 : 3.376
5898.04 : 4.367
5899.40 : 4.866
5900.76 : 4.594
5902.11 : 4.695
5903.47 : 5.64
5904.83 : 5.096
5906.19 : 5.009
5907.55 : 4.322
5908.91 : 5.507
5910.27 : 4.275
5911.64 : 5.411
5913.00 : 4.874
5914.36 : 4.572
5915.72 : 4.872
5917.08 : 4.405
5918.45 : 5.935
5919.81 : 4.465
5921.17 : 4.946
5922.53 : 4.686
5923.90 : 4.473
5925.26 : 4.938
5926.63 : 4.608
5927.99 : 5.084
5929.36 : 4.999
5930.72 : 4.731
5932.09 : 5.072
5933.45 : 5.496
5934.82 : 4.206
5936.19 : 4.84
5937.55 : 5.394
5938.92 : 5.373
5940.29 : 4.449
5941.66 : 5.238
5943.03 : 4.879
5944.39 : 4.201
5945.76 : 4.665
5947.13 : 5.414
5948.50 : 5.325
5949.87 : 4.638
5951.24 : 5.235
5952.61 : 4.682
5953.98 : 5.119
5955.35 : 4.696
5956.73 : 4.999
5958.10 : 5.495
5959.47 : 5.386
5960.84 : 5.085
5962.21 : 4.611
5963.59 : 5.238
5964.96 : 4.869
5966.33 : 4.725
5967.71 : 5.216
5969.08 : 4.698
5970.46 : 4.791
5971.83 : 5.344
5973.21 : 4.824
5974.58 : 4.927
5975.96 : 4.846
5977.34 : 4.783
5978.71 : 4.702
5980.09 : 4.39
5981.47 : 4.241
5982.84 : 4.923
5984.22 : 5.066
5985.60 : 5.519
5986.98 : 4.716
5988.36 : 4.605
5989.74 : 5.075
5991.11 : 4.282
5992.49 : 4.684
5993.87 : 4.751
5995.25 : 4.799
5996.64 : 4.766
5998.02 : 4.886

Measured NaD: 3.0 Angstrom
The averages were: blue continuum 4.67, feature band 4.32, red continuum 4.89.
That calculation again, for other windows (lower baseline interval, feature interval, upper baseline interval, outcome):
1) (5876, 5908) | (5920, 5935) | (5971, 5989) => -1.1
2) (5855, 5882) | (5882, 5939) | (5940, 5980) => 3.1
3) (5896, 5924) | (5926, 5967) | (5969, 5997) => -1.4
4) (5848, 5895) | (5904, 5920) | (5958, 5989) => -0.7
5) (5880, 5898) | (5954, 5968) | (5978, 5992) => -1.5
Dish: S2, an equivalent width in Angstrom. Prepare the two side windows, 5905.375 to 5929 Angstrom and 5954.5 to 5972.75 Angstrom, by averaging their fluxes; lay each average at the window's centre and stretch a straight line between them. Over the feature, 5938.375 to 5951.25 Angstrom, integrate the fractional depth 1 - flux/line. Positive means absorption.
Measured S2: 0.06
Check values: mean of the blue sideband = 4.85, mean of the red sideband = 5.01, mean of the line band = 4.92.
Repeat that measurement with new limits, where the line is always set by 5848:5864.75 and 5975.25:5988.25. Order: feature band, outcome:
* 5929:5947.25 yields -0.1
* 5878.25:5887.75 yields 1.6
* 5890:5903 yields 2.2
